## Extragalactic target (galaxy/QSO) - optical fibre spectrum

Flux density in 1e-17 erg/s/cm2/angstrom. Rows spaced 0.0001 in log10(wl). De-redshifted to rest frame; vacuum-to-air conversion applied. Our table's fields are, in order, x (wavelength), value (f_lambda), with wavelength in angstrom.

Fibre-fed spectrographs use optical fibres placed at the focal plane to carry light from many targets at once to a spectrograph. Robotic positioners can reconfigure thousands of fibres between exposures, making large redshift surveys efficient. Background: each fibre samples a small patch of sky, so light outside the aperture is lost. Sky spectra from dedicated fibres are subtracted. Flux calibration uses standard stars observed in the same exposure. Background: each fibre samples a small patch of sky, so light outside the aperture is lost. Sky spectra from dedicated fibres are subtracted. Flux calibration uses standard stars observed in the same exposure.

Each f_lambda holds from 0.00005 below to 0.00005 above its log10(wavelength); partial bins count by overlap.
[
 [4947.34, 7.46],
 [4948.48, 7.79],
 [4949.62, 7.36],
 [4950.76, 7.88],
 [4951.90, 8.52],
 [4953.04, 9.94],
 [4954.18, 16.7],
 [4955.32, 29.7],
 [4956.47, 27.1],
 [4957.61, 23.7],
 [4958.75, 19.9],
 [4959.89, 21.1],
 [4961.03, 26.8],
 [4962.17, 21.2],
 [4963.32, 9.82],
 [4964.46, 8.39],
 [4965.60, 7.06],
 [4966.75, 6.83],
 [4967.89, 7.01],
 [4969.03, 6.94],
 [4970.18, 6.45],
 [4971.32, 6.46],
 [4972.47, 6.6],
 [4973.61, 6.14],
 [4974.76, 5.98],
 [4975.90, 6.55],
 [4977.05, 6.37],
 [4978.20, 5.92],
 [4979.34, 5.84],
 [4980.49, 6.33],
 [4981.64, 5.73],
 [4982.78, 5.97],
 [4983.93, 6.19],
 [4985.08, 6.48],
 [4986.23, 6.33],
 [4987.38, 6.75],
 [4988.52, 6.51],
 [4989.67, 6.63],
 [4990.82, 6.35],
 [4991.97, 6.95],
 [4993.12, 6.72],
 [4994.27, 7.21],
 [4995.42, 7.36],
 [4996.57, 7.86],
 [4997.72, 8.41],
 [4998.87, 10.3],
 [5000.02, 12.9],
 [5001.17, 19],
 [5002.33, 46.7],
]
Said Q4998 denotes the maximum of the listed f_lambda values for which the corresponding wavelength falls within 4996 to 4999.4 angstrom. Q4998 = 10.3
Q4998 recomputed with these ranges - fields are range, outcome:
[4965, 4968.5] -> 7.06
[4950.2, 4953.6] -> 9.94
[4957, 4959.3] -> 23.7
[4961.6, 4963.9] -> 21.2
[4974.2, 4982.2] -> 6.55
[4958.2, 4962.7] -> 26.8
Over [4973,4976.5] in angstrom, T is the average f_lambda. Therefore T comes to 6.23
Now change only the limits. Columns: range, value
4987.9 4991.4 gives 6.51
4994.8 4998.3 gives 7.88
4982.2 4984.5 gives 6.09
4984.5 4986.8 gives 6.39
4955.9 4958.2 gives 25.4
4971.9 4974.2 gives 6.37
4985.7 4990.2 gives 6.56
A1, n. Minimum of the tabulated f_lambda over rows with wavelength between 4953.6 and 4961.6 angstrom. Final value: 16.7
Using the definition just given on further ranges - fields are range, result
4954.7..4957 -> 27.1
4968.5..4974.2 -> 6.14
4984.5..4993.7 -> 6.33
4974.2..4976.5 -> 5.98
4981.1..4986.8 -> 5.73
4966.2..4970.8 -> 6.45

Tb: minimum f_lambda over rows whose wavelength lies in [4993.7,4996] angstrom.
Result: 7.21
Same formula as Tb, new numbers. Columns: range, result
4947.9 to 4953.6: 7.36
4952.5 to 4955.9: 9.94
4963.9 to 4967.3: 6.83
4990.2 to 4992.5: 6.35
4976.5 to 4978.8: 5.92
